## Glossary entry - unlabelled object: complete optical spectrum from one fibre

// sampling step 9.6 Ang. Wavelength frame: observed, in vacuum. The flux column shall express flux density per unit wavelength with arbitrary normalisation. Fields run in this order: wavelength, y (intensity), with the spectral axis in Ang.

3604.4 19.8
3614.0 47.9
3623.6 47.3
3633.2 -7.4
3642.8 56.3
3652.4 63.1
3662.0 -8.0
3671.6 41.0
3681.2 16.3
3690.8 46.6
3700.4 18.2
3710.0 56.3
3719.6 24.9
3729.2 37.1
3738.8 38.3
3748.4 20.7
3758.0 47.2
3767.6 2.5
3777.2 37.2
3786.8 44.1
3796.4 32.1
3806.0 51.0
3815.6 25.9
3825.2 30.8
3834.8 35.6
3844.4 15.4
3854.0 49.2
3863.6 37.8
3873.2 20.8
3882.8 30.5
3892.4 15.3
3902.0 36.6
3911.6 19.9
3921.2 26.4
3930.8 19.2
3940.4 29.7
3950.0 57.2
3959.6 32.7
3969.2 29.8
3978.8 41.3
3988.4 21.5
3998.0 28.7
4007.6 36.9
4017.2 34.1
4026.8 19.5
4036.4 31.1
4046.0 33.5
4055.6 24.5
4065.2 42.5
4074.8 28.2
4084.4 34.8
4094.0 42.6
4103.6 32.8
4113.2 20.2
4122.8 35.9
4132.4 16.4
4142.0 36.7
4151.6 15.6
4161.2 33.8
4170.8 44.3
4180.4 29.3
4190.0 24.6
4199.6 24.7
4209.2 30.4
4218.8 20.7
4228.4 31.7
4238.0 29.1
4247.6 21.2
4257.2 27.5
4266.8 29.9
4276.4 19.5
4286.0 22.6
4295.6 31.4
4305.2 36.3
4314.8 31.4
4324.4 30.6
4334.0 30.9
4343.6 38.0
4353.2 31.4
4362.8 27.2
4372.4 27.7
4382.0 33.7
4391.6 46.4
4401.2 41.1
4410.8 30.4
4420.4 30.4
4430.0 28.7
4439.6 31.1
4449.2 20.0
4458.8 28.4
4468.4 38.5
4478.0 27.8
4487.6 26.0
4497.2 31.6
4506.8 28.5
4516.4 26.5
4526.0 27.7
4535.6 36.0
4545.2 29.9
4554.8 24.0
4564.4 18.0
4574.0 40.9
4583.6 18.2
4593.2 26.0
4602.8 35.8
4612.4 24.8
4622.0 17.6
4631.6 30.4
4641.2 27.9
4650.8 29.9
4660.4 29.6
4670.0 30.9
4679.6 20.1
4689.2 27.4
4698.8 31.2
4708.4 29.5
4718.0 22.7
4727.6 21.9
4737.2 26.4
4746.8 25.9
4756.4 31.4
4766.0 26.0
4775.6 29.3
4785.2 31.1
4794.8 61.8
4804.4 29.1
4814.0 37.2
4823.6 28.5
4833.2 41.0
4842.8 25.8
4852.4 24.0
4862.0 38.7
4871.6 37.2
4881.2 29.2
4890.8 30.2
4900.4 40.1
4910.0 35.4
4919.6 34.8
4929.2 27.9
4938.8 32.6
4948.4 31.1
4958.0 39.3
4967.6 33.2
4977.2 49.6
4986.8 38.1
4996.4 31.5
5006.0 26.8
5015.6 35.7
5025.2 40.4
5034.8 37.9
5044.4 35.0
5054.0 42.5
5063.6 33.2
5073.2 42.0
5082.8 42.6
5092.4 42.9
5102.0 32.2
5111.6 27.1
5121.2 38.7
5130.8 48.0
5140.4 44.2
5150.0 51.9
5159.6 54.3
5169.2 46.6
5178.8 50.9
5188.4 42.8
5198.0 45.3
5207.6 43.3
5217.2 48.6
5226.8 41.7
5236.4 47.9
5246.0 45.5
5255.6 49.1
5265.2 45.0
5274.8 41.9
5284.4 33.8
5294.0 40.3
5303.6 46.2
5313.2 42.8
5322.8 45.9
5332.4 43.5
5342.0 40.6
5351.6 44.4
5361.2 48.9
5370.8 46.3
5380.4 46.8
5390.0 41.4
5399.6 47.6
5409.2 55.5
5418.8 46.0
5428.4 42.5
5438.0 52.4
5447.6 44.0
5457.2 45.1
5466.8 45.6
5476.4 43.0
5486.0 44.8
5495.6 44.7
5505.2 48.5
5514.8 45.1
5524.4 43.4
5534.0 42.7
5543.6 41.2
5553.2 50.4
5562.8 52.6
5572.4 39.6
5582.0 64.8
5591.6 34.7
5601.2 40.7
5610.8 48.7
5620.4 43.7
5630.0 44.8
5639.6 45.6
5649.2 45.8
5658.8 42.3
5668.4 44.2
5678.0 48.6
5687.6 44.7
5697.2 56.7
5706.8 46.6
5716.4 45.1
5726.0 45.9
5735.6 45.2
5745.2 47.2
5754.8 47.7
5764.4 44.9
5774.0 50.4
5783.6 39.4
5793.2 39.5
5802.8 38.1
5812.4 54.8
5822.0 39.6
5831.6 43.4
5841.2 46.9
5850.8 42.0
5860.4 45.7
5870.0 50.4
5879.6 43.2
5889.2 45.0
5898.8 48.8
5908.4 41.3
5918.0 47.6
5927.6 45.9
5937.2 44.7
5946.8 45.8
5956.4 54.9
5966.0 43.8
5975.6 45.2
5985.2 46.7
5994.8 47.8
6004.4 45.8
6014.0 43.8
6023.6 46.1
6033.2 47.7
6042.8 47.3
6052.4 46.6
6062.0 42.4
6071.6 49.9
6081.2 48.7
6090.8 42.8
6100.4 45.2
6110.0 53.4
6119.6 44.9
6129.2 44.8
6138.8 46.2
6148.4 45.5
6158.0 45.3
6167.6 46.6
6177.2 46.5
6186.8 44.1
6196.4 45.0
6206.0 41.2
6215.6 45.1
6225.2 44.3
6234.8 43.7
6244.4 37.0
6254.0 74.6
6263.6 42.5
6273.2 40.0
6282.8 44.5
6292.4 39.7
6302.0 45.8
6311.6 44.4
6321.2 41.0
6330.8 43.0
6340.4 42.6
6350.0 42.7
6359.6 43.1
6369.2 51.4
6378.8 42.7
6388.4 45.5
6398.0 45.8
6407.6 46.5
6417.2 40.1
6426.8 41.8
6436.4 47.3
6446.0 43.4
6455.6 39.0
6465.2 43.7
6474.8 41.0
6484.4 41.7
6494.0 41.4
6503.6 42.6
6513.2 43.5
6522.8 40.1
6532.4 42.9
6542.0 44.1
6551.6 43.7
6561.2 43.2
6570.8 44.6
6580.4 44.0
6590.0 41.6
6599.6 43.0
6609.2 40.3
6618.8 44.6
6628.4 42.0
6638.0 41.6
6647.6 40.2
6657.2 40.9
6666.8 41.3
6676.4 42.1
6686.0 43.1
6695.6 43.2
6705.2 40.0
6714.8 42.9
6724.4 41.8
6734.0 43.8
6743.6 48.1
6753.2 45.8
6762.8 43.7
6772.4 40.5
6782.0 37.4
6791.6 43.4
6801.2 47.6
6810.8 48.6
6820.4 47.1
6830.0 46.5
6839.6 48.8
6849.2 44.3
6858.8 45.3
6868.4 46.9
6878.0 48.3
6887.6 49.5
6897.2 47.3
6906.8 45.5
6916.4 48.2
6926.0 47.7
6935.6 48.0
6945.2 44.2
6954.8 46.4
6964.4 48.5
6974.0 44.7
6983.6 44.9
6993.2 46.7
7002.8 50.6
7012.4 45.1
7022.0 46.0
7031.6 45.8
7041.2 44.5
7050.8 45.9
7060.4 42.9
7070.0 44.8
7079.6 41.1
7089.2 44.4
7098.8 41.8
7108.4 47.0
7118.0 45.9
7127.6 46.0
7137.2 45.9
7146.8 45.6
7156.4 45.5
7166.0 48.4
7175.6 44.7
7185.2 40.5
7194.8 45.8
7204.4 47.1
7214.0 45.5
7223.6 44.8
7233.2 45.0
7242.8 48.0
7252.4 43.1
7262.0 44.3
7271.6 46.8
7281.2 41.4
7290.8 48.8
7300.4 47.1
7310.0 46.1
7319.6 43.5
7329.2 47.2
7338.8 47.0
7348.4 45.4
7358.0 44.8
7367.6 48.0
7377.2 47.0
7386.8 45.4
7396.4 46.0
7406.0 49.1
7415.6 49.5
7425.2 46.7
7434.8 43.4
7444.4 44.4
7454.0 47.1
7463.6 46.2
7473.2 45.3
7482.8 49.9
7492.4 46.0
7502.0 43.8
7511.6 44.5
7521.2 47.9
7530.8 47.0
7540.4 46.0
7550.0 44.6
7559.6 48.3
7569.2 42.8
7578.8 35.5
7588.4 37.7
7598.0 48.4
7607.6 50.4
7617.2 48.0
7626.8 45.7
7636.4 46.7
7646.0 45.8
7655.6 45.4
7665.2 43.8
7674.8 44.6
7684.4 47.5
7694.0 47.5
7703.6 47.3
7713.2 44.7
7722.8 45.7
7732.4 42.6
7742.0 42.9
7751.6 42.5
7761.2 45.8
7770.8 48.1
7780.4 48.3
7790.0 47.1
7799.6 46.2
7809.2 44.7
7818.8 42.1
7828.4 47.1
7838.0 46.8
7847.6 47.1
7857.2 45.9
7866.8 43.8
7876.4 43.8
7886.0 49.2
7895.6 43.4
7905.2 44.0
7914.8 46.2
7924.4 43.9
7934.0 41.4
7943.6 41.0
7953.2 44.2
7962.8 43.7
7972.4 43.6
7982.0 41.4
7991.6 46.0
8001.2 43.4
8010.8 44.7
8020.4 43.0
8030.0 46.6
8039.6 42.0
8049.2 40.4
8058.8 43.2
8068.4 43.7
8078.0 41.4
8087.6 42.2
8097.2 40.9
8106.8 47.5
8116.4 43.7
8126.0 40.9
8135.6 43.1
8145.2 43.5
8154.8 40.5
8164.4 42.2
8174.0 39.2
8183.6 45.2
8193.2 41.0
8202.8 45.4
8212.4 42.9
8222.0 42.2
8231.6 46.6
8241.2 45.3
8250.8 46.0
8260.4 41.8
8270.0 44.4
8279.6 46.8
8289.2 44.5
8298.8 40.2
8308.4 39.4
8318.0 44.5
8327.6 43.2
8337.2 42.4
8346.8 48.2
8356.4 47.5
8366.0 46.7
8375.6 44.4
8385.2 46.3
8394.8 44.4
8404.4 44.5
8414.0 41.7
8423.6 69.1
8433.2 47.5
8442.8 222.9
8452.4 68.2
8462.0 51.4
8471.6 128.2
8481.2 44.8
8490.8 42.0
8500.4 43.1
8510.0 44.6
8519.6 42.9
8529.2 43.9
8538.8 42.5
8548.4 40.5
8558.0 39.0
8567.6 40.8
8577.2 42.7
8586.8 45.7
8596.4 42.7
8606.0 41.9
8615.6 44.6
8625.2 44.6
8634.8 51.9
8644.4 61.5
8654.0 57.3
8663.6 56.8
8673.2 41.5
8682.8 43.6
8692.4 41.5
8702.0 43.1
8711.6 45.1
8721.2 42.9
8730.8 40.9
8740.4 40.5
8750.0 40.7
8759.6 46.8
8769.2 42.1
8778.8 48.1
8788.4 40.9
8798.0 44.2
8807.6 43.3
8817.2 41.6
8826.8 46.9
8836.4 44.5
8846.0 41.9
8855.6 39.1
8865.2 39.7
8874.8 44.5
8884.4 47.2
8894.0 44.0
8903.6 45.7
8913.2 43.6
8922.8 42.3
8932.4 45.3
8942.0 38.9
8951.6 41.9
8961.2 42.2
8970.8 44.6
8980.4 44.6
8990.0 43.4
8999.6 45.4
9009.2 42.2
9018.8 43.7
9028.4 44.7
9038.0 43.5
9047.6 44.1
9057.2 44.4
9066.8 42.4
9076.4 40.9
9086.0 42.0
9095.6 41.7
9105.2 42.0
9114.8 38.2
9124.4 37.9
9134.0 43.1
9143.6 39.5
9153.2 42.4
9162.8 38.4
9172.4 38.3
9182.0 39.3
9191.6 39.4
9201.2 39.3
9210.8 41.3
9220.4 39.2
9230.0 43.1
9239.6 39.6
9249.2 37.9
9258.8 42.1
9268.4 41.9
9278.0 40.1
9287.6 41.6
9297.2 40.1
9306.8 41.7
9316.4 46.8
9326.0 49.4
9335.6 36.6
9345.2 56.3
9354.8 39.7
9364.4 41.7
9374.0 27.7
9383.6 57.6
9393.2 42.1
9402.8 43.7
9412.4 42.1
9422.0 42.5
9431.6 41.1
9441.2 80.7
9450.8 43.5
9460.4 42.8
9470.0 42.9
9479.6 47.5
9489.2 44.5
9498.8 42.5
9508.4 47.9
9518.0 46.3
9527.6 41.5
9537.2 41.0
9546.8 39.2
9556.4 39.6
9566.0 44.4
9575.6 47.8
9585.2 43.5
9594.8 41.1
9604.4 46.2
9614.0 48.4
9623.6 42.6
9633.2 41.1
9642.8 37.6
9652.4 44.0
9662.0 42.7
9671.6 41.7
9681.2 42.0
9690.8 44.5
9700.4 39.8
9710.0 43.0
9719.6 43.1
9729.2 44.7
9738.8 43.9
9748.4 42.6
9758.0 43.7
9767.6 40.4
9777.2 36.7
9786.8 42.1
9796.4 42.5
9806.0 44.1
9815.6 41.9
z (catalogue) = 0.286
